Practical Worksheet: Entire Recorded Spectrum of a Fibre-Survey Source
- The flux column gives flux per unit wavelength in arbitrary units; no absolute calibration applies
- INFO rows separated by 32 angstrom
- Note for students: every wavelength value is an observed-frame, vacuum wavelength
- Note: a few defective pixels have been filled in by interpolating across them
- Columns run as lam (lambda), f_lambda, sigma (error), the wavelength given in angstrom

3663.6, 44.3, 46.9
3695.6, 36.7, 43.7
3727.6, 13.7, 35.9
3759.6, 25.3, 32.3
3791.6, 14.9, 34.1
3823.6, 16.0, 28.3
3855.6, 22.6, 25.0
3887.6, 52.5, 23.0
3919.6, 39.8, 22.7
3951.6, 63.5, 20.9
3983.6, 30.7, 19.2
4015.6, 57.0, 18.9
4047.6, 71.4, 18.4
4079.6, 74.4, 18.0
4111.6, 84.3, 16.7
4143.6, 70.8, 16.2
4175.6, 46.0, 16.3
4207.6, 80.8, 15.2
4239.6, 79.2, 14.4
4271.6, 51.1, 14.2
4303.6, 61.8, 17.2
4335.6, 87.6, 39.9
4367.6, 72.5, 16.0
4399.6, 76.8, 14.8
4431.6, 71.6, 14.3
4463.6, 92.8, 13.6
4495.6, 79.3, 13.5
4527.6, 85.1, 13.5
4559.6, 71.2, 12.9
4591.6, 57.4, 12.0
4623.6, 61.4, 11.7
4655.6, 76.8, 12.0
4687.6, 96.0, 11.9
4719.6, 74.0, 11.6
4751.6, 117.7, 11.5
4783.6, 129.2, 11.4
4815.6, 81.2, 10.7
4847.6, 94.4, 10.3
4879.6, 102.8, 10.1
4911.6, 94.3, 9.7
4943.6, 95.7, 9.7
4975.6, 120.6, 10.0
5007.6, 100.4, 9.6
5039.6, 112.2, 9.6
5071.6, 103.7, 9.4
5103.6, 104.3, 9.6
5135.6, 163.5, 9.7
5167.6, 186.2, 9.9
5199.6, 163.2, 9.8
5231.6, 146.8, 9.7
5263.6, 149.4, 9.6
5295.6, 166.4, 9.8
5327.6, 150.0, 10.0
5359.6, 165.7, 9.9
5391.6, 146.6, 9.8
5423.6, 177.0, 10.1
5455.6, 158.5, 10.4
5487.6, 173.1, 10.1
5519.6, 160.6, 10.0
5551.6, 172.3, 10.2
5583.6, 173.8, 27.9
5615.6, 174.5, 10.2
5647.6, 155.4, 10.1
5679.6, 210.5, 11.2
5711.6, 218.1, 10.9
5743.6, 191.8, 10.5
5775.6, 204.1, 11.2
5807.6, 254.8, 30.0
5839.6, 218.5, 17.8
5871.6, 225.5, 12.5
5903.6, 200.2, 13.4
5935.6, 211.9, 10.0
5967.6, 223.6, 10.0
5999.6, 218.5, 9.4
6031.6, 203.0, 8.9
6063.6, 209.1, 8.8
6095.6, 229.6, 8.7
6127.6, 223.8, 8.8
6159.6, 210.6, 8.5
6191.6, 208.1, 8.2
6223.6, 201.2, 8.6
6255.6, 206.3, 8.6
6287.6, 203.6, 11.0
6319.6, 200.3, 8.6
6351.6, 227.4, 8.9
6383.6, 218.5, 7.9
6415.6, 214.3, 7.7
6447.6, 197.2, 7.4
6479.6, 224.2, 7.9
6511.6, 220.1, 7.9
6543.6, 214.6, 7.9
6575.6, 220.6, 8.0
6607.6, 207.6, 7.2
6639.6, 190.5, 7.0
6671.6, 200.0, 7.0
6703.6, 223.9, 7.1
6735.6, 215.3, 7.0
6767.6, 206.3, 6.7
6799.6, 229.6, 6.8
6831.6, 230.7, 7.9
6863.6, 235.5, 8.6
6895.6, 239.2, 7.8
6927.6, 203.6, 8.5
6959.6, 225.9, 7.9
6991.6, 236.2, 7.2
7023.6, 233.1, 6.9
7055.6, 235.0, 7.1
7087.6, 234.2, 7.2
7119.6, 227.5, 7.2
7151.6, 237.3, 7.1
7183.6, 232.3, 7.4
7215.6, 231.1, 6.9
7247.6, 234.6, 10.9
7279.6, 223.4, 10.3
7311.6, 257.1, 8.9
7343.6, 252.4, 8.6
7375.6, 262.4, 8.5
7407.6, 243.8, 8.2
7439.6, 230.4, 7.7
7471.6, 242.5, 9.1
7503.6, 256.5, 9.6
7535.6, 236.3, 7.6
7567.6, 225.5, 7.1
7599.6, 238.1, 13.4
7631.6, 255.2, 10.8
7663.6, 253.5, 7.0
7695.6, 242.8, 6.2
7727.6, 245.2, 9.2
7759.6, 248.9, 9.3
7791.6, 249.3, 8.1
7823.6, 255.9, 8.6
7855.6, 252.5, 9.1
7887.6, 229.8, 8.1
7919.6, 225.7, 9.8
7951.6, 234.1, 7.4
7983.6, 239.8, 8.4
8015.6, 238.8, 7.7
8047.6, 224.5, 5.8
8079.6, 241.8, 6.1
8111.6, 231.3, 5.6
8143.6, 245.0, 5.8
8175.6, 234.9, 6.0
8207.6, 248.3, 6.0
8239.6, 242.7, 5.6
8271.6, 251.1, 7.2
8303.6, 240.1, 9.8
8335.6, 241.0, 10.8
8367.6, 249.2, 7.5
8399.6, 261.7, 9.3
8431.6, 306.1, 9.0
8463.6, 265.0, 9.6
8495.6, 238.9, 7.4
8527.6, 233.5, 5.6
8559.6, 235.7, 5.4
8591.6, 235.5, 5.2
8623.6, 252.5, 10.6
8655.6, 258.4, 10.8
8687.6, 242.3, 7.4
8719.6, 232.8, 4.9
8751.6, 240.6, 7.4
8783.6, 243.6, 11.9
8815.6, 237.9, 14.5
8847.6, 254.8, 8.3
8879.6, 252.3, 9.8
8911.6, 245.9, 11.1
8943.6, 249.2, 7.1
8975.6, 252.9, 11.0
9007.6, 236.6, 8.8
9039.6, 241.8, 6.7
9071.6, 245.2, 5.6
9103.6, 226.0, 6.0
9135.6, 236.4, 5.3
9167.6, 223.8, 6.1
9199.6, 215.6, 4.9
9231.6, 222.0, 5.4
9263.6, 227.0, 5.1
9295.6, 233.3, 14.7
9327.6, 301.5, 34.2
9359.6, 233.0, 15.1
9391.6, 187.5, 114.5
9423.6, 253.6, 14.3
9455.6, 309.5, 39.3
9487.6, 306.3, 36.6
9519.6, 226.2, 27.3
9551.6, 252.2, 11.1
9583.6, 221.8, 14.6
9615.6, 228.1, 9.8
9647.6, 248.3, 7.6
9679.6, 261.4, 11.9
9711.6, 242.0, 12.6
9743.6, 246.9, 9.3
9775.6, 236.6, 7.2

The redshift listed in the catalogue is 0.28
